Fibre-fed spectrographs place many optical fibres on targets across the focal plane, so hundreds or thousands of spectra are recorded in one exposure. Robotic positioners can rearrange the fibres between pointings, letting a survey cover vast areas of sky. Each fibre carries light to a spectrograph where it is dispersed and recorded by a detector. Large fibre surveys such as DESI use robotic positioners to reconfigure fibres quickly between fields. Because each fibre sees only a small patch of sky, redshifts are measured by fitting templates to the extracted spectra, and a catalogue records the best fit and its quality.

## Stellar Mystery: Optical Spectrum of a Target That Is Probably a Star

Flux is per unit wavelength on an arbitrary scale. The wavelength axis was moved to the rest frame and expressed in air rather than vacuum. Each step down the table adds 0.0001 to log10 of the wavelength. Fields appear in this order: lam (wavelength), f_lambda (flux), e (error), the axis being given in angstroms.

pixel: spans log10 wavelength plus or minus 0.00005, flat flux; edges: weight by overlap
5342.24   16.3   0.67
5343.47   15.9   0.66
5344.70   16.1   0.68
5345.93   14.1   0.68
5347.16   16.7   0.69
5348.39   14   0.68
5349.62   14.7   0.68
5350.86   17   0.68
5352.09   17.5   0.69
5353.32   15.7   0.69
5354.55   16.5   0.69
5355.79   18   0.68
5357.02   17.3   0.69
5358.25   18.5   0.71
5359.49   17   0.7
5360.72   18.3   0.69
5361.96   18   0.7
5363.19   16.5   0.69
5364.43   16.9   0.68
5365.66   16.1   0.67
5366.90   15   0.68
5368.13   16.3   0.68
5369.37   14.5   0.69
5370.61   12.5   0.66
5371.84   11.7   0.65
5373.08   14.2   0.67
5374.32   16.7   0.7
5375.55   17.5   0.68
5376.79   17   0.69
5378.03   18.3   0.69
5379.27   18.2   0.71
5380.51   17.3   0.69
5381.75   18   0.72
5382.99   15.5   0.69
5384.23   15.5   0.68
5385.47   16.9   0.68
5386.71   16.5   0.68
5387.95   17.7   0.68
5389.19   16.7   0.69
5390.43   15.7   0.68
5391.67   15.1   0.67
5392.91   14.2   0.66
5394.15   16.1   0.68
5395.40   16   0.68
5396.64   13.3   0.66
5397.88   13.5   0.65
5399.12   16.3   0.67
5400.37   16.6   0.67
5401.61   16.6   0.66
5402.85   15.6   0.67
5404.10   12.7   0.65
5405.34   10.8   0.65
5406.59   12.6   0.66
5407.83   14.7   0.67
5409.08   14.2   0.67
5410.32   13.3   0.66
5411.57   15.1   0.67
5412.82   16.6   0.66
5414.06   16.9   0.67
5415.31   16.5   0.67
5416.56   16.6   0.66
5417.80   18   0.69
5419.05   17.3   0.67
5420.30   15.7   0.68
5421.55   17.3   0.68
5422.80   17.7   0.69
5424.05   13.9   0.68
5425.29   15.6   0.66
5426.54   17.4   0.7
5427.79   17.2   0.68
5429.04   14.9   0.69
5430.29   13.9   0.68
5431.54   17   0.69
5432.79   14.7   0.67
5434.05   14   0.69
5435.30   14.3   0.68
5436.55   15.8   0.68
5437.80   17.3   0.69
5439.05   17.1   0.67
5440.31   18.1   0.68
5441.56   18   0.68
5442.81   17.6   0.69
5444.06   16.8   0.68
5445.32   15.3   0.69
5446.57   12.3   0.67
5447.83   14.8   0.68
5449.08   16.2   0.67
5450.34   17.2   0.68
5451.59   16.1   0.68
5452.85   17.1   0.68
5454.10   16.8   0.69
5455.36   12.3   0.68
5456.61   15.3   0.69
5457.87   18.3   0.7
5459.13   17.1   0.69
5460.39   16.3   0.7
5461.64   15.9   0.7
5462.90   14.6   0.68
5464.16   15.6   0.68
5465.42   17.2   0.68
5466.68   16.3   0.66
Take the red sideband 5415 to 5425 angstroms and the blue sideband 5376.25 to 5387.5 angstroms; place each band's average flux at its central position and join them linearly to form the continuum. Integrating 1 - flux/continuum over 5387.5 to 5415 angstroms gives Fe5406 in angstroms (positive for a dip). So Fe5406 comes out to 2.9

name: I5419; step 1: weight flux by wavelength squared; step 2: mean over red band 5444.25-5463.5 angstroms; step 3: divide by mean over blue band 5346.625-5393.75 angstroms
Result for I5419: 1.00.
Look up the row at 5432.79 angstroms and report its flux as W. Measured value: 14.7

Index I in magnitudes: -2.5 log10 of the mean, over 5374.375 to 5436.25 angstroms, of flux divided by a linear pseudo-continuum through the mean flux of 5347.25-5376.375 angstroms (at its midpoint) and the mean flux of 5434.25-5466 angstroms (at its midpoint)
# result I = 0.023 mag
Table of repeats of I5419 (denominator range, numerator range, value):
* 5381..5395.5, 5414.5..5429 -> 1.04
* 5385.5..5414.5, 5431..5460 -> 1.08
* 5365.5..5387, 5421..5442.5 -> 1.03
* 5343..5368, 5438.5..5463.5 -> 1.01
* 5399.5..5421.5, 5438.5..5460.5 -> 1.07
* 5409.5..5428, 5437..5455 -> 1.02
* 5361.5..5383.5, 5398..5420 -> 0.96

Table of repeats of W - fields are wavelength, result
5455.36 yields 12.3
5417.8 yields 18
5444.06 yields 16.8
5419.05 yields 17.3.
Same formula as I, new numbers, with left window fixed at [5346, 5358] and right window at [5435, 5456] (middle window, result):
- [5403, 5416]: 0.13 mag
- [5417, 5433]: -0.01 mag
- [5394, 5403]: 0.05 mag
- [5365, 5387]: 0.02 mag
